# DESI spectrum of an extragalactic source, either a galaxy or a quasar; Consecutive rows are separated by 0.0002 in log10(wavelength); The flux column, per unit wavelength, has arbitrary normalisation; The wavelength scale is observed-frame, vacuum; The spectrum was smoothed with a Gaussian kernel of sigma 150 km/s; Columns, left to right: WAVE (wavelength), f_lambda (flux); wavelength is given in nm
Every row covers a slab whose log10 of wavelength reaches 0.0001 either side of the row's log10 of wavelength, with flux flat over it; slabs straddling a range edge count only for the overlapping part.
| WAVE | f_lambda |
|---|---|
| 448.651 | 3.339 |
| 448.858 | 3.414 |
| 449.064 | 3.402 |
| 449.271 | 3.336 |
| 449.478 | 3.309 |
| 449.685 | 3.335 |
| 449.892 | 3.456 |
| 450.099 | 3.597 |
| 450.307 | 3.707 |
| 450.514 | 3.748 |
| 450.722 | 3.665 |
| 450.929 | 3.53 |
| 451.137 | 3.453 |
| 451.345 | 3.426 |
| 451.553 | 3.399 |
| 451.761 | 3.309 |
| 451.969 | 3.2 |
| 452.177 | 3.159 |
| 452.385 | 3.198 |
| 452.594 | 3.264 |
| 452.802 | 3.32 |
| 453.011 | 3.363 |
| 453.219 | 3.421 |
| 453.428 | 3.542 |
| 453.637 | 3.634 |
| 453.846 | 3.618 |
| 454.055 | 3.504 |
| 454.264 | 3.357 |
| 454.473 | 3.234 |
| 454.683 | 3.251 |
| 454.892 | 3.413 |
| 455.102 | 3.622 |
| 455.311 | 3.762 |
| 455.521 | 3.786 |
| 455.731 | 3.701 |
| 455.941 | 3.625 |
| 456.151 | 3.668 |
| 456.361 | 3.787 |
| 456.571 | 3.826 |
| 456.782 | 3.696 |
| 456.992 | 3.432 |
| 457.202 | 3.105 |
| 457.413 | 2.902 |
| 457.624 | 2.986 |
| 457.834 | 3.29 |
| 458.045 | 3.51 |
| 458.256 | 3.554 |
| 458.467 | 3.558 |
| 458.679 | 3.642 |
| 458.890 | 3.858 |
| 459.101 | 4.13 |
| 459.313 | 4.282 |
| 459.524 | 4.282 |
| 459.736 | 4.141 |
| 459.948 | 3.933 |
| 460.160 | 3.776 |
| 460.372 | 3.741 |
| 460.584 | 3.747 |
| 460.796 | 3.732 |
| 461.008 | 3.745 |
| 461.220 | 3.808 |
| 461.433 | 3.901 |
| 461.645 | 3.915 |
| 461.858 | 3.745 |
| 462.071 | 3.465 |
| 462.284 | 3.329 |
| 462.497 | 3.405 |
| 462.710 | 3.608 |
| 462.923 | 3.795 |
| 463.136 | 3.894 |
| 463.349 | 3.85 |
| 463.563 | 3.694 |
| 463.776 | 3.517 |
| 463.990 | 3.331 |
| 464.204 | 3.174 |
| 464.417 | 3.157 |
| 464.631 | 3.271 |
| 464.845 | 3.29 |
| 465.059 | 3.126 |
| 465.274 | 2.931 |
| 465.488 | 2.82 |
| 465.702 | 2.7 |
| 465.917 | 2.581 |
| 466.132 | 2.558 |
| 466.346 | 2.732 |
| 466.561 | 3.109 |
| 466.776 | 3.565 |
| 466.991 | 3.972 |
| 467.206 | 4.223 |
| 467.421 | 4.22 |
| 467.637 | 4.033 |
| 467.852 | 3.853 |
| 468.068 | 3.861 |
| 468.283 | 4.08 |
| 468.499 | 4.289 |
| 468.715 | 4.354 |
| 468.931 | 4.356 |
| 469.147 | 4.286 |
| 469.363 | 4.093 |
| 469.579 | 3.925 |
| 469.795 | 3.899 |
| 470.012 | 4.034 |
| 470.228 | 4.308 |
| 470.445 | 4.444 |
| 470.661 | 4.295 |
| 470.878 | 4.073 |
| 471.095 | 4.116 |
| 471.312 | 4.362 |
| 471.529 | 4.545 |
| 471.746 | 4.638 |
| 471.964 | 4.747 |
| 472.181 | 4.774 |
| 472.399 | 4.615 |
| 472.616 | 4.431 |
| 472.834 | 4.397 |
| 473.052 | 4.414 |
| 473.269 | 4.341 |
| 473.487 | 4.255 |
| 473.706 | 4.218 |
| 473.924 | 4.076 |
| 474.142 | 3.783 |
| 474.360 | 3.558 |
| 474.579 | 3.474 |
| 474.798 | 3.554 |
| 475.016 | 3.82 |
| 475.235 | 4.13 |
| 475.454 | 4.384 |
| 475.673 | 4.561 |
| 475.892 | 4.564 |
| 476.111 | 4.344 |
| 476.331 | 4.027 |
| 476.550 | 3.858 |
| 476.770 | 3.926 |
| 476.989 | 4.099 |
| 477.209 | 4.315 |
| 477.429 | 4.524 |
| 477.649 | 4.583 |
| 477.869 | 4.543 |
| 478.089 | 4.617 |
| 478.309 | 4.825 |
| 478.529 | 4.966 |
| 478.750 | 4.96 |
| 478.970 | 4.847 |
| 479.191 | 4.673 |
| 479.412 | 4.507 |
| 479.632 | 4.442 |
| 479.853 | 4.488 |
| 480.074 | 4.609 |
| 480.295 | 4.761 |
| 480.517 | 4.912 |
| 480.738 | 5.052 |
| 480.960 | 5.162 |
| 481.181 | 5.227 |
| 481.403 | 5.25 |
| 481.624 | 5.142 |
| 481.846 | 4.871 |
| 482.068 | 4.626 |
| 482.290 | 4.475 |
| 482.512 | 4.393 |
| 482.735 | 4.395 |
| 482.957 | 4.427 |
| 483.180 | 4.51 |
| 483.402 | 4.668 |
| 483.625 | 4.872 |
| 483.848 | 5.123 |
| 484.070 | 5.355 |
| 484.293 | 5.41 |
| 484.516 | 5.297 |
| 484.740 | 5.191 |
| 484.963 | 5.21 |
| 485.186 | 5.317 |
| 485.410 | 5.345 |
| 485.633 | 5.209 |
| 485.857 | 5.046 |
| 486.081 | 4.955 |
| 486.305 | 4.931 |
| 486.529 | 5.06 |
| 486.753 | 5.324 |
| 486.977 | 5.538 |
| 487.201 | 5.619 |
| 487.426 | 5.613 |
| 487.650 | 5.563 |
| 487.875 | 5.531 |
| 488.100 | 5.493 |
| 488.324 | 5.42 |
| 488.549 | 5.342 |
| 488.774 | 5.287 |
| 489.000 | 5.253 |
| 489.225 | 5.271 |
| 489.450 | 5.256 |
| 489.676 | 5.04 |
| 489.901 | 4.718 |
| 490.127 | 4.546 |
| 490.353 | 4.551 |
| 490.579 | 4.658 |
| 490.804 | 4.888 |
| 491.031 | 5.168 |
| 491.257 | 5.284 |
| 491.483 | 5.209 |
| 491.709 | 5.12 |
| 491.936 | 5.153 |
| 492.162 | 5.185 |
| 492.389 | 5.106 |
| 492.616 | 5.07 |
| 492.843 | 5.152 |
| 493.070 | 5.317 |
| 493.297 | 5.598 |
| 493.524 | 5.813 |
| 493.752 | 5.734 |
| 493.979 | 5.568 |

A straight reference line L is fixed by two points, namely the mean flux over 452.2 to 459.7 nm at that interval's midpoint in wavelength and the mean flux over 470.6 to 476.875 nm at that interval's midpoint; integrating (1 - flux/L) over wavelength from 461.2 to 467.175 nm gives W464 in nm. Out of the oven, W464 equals 0.75 nm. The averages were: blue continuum 3.55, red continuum 4.22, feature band 3.37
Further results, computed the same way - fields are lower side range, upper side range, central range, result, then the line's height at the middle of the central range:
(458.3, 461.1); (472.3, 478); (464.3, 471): 0.58 nm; 4.04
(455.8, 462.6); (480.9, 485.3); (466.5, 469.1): 0.07 nm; 4.13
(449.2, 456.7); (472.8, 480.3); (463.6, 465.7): 0.39 nm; 3.9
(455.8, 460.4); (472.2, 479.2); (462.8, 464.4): 0.12 nm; 3.87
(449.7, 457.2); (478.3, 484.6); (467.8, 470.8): 0.07 nm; 4.25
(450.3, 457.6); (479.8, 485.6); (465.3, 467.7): 0.48 nm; 4.11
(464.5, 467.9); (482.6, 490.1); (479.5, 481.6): -0.12 nm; 4.63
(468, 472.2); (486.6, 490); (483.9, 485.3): -0.04 nm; 5.13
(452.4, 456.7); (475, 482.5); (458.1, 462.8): 0.00 nm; 3.79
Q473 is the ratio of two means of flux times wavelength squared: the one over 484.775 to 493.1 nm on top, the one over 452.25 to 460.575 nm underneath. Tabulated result 1.66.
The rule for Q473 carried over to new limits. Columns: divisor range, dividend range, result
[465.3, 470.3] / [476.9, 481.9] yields 1.34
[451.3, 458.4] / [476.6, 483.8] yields 1.52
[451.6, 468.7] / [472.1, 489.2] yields 1.46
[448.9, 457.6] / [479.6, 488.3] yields 1.66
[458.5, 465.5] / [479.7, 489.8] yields 1.54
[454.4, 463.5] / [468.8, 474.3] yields 1.24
